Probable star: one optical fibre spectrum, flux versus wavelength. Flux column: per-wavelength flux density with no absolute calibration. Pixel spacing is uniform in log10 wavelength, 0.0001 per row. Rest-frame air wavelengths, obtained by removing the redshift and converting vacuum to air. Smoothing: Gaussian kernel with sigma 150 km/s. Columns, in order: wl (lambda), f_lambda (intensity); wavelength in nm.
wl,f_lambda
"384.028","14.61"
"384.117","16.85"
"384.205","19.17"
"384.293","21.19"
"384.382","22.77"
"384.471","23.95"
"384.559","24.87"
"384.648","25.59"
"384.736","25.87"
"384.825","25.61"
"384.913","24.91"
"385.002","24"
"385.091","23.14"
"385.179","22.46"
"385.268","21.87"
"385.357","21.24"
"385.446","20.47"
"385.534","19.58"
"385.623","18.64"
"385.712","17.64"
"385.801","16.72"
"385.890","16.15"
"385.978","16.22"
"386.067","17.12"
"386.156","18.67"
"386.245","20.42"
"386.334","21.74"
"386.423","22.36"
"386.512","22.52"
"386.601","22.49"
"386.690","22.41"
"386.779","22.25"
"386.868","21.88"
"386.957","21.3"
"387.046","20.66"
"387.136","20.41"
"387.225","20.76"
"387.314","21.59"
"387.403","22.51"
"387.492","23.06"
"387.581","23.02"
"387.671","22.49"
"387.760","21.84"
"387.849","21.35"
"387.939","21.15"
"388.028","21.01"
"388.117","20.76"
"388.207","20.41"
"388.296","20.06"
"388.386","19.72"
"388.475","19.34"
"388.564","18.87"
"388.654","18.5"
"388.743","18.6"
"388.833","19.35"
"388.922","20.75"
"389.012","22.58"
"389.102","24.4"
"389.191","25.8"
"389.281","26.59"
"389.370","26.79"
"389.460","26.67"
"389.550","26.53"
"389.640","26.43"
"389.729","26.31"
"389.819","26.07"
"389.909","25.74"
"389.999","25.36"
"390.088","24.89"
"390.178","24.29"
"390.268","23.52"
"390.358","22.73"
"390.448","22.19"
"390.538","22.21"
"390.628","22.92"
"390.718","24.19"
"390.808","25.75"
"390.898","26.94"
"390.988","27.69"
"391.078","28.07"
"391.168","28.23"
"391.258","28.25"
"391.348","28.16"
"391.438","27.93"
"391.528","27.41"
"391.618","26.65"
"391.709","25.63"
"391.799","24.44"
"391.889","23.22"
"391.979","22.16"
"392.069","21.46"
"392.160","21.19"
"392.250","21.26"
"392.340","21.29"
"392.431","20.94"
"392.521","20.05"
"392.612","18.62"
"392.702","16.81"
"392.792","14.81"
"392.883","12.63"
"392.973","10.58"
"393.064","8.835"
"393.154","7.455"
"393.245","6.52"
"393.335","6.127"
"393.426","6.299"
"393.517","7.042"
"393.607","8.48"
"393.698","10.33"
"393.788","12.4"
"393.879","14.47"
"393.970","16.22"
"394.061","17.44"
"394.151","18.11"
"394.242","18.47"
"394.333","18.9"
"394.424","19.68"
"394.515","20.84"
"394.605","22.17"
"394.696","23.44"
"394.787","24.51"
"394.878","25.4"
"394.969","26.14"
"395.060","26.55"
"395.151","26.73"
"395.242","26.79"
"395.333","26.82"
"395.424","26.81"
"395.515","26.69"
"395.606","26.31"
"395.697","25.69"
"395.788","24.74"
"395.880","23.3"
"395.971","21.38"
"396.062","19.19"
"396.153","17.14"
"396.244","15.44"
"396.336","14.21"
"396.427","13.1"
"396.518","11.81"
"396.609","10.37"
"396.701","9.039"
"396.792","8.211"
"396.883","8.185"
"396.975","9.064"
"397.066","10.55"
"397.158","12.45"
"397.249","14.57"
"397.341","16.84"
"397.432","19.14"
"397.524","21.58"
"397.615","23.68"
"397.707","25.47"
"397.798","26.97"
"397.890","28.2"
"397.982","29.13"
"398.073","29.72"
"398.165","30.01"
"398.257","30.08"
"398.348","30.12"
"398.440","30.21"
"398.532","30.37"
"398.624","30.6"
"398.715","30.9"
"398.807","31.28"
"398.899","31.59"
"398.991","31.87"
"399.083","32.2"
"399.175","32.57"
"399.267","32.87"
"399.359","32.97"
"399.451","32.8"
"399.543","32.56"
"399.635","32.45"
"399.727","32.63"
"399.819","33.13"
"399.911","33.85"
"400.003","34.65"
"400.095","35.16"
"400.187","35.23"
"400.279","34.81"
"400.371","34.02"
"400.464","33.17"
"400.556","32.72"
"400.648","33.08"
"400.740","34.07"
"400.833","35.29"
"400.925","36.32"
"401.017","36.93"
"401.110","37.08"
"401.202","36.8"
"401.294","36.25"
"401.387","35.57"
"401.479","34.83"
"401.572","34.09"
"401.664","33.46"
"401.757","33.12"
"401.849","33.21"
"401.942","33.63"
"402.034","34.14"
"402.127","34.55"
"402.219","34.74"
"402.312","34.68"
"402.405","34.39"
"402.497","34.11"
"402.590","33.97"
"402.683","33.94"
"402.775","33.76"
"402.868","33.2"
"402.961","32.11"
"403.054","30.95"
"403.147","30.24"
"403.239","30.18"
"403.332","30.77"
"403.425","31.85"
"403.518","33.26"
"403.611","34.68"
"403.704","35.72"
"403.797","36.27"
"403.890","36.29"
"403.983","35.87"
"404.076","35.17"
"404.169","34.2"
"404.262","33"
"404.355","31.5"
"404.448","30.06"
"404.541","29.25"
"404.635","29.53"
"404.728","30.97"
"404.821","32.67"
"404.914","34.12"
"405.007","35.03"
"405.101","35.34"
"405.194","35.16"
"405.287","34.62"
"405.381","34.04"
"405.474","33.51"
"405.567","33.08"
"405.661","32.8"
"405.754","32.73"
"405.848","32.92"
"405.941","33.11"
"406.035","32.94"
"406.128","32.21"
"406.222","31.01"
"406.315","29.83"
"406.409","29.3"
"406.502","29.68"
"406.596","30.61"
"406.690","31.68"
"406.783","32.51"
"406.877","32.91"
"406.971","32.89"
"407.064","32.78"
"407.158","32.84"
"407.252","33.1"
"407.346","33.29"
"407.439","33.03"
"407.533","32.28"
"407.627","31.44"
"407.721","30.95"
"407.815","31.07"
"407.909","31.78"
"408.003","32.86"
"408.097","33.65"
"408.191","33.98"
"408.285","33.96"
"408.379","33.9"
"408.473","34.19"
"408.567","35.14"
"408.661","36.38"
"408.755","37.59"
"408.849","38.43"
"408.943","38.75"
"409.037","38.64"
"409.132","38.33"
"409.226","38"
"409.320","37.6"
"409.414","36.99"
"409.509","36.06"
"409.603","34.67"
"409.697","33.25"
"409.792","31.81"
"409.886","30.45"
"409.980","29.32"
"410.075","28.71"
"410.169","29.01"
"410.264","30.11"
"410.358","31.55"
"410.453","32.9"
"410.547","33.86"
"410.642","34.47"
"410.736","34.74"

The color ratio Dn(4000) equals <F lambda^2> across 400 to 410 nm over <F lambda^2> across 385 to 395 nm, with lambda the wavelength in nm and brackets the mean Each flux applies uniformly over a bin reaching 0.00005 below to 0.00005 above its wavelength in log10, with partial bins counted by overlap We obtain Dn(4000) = 1.75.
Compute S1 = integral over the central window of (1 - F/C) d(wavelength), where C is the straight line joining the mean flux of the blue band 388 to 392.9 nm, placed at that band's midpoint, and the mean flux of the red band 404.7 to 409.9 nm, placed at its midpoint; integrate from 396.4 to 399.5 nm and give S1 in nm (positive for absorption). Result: 0.49 nm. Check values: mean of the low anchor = 23.2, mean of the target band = 23.6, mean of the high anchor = 33.7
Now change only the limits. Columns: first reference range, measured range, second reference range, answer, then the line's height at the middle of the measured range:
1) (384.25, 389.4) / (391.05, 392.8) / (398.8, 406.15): 0.13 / 25.4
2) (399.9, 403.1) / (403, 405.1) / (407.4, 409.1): 0.09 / 34.4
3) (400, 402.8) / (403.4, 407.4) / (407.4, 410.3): 0.16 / 34.2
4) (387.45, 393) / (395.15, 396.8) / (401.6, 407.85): 0.43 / 26.8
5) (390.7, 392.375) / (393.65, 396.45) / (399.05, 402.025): 0.76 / 28.7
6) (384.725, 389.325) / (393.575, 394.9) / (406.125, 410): 0.39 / 25.4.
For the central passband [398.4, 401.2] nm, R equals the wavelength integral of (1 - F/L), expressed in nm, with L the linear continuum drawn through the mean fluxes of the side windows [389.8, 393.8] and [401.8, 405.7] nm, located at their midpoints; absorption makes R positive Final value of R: -0.41 nm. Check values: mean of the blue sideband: 20.2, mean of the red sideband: 33.3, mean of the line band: 33.3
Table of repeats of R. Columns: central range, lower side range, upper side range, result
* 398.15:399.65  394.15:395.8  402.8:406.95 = -0.219 nm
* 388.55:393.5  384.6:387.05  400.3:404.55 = 0.649 nm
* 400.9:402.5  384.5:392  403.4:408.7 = -0.231 nm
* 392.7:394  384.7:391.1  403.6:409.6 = 0.776 nm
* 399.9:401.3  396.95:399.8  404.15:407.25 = -0.303 nm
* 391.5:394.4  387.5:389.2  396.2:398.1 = 0.390 nm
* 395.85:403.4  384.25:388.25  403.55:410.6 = 0.211 nm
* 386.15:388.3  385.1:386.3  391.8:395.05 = -0.326 nm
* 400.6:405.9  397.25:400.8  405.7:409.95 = -0.302 nm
